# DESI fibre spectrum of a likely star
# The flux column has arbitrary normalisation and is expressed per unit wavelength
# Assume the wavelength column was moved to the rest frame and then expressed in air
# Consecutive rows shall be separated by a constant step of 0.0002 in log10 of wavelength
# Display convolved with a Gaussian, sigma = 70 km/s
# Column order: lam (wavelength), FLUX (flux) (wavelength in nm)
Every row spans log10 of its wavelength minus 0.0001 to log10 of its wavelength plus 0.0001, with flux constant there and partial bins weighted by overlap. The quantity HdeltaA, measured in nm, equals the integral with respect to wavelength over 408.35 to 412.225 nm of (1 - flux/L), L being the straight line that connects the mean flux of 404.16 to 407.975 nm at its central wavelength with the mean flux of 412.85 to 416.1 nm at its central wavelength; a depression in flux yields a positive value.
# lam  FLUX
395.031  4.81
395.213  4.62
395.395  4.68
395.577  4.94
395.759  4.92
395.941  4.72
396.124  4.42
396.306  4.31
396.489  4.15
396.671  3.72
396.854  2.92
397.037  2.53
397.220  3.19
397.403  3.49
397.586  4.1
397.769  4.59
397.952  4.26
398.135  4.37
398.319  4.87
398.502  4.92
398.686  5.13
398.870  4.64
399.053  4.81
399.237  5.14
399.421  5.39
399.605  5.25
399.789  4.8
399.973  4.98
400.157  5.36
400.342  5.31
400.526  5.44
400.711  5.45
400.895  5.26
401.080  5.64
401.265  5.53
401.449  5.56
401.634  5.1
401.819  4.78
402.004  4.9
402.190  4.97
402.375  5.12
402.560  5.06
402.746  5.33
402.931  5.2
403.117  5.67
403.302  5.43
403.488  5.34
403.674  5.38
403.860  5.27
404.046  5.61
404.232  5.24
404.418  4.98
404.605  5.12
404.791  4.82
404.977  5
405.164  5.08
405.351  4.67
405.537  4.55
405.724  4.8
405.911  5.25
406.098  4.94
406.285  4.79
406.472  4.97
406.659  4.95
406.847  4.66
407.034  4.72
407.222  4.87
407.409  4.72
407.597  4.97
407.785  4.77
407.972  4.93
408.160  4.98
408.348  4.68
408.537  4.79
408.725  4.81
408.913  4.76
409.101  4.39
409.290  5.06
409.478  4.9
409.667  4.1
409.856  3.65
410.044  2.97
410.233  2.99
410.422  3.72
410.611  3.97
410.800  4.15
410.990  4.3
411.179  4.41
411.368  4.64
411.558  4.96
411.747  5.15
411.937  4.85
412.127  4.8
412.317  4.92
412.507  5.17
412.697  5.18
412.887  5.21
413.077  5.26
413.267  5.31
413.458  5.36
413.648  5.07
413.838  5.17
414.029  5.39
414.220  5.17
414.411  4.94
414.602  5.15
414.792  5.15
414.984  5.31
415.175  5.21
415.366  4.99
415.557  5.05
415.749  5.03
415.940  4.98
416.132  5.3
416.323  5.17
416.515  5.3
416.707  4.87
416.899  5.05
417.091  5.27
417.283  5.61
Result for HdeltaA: 0.50 nm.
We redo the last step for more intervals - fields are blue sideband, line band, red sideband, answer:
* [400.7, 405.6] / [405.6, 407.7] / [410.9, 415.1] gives 0.11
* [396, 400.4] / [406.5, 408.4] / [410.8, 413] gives -0.05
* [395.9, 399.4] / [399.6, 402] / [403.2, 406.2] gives -0.33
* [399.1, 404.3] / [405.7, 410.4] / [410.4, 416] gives 0.46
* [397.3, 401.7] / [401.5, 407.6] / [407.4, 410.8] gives -0.50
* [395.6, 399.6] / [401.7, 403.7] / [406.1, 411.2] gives -0.35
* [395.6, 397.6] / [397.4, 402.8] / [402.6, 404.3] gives -0.43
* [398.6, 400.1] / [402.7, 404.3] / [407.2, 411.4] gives -0.21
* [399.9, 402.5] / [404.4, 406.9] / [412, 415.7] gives 0.15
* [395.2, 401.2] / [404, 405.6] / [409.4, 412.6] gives -0.19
